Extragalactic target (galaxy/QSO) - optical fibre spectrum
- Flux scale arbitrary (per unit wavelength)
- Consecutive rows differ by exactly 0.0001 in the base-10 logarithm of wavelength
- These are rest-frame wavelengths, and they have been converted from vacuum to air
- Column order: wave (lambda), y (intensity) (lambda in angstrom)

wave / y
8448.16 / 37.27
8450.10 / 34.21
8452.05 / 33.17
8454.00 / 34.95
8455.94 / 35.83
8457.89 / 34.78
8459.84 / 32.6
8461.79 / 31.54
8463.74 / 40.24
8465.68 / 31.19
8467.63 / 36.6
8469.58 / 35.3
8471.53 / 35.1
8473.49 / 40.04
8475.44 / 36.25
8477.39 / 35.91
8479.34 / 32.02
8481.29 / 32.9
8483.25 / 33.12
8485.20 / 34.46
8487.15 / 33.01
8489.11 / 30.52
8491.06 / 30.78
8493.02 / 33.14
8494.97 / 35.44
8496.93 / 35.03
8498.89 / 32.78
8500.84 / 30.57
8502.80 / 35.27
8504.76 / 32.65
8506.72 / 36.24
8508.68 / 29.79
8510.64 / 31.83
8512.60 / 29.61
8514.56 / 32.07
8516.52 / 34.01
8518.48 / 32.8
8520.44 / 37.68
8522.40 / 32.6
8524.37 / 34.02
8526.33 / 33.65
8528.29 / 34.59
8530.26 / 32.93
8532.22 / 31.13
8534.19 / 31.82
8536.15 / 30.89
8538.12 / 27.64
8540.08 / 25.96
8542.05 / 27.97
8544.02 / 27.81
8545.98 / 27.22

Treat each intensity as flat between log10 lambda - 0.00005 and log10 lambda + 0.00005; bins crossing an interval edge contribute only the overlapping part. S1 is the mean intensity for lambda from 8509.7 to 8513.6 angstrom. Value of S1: 30.7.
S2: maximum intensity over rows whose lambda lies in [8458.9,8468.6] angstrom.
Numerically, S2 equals 40.24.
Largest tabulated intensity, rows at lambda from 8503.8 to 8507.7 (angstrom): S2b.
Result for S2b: 36.24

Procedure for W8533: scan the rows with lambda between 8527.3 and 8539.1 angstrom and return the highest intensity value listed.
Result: 34.59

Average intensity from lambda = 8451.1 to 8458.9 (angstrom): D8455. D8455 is 34.7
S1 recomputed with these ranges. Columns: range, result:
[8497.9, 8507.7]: 33.5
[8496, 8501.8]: 32.8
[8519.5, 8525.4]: 34.7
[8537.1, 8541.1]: 26.8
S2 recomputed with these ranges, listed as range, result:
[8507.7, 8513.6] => 31.83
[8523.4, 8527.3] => 34.02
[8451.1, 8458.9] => 35.83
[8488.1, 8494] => 33.14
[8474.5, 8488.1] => 36.25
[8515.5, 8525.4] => 37.68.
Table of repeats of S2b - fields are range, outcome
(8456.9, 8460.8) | 34.78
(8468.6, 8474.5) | 40.04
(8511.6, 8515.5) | 32.07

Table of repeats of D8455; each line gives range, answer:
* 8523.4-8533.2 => 33.3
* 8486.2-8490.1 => 31.7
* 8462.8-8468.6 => 36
